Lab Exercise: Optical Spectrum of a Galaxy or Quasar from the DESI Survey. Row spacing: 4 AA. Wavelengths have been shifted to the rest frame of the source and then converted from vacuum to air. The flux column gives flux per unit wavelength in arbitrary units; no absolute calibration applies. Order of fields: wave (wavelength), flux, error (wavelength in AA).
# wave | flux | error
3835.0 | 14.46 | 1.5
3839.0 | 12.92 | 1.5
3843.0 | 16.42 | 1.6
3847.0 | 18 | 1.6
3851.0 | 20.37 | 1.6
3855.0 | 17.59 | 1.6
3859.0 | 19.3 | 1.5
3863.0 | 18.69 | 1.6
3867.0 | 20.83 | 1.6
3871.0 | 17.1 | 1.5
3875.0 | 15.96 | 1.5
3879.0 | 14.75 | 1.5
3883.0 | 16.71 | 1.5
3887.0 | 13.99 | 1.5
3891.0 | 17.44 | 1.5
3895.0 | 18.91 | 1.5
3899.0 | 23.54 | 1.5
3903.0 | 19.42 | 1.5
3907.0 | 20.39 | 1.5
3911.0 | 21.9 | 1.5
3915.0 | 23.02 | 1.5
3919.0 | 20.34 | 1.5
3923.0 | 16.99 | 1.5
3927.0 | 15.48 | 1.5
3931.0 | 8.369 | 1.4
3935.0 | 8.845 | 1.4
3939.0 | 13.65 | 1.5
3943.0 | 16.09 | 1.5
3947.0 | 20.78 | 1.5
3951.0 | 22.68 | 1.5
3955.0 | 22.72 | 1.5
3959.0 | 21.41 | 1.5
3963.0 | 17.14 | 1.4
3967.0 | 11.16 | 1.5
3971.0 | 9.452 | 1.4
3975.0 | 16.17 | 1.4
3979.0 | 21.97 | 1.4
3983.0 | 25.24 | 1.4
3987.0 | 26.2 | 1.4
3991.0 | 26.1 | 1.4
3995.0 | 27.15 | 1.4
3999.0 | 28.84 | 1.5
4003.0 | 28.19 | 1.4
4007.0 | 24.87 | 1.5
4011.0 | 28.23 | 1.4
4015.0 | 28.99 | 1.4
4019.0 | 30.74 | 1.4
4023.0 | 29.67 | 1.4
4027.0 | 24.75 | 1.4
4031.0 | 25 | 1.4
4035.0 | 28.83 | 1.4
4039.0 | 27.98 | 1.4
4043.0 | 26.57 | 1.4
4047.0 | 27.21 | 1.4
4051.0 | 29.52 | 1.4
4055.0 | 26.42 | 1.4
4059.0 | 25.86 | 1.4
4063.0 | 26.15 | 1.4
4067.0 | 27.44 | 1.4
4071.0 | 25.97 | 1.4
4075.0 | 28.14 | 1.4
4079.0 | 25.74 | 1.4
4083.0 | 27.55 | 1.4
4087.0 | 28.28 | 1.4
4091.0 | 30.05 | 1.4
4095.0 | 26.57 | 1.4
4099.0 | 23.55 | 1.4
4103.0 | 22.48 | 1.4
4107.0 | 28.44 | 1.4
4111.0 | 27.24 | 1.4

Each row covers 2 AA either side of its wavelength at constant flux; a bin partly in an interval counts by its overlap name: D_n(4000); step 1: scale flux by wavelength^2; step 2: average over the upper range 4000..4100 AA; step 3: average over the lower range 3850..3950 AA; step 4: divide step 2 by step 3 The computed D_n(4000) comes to 1.67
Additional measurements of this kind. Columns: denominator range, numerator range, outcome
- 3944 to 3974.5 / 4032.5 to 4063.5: 1.61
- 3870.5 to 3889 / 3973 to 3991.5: 1.55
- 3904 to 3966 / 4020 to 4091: 1.62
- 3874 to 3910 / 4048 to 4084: 1.63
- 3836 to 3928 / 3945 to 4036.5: 1.38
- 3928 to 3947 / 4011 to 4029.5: 2.30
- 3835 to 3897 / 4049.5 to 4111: 1.74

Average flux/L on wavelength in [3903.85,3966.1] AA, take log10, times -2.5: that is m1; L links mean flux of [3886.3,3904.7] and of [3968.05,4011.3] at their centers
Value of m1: 0.163 mag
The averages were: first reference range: 19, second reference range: 23.4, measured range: 17.9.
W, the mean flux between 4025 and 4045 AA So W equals 26.6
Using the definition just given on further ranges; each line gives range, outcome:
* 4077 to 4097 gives 27.6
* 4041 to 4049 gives 26.9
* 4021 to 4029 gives 27.2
